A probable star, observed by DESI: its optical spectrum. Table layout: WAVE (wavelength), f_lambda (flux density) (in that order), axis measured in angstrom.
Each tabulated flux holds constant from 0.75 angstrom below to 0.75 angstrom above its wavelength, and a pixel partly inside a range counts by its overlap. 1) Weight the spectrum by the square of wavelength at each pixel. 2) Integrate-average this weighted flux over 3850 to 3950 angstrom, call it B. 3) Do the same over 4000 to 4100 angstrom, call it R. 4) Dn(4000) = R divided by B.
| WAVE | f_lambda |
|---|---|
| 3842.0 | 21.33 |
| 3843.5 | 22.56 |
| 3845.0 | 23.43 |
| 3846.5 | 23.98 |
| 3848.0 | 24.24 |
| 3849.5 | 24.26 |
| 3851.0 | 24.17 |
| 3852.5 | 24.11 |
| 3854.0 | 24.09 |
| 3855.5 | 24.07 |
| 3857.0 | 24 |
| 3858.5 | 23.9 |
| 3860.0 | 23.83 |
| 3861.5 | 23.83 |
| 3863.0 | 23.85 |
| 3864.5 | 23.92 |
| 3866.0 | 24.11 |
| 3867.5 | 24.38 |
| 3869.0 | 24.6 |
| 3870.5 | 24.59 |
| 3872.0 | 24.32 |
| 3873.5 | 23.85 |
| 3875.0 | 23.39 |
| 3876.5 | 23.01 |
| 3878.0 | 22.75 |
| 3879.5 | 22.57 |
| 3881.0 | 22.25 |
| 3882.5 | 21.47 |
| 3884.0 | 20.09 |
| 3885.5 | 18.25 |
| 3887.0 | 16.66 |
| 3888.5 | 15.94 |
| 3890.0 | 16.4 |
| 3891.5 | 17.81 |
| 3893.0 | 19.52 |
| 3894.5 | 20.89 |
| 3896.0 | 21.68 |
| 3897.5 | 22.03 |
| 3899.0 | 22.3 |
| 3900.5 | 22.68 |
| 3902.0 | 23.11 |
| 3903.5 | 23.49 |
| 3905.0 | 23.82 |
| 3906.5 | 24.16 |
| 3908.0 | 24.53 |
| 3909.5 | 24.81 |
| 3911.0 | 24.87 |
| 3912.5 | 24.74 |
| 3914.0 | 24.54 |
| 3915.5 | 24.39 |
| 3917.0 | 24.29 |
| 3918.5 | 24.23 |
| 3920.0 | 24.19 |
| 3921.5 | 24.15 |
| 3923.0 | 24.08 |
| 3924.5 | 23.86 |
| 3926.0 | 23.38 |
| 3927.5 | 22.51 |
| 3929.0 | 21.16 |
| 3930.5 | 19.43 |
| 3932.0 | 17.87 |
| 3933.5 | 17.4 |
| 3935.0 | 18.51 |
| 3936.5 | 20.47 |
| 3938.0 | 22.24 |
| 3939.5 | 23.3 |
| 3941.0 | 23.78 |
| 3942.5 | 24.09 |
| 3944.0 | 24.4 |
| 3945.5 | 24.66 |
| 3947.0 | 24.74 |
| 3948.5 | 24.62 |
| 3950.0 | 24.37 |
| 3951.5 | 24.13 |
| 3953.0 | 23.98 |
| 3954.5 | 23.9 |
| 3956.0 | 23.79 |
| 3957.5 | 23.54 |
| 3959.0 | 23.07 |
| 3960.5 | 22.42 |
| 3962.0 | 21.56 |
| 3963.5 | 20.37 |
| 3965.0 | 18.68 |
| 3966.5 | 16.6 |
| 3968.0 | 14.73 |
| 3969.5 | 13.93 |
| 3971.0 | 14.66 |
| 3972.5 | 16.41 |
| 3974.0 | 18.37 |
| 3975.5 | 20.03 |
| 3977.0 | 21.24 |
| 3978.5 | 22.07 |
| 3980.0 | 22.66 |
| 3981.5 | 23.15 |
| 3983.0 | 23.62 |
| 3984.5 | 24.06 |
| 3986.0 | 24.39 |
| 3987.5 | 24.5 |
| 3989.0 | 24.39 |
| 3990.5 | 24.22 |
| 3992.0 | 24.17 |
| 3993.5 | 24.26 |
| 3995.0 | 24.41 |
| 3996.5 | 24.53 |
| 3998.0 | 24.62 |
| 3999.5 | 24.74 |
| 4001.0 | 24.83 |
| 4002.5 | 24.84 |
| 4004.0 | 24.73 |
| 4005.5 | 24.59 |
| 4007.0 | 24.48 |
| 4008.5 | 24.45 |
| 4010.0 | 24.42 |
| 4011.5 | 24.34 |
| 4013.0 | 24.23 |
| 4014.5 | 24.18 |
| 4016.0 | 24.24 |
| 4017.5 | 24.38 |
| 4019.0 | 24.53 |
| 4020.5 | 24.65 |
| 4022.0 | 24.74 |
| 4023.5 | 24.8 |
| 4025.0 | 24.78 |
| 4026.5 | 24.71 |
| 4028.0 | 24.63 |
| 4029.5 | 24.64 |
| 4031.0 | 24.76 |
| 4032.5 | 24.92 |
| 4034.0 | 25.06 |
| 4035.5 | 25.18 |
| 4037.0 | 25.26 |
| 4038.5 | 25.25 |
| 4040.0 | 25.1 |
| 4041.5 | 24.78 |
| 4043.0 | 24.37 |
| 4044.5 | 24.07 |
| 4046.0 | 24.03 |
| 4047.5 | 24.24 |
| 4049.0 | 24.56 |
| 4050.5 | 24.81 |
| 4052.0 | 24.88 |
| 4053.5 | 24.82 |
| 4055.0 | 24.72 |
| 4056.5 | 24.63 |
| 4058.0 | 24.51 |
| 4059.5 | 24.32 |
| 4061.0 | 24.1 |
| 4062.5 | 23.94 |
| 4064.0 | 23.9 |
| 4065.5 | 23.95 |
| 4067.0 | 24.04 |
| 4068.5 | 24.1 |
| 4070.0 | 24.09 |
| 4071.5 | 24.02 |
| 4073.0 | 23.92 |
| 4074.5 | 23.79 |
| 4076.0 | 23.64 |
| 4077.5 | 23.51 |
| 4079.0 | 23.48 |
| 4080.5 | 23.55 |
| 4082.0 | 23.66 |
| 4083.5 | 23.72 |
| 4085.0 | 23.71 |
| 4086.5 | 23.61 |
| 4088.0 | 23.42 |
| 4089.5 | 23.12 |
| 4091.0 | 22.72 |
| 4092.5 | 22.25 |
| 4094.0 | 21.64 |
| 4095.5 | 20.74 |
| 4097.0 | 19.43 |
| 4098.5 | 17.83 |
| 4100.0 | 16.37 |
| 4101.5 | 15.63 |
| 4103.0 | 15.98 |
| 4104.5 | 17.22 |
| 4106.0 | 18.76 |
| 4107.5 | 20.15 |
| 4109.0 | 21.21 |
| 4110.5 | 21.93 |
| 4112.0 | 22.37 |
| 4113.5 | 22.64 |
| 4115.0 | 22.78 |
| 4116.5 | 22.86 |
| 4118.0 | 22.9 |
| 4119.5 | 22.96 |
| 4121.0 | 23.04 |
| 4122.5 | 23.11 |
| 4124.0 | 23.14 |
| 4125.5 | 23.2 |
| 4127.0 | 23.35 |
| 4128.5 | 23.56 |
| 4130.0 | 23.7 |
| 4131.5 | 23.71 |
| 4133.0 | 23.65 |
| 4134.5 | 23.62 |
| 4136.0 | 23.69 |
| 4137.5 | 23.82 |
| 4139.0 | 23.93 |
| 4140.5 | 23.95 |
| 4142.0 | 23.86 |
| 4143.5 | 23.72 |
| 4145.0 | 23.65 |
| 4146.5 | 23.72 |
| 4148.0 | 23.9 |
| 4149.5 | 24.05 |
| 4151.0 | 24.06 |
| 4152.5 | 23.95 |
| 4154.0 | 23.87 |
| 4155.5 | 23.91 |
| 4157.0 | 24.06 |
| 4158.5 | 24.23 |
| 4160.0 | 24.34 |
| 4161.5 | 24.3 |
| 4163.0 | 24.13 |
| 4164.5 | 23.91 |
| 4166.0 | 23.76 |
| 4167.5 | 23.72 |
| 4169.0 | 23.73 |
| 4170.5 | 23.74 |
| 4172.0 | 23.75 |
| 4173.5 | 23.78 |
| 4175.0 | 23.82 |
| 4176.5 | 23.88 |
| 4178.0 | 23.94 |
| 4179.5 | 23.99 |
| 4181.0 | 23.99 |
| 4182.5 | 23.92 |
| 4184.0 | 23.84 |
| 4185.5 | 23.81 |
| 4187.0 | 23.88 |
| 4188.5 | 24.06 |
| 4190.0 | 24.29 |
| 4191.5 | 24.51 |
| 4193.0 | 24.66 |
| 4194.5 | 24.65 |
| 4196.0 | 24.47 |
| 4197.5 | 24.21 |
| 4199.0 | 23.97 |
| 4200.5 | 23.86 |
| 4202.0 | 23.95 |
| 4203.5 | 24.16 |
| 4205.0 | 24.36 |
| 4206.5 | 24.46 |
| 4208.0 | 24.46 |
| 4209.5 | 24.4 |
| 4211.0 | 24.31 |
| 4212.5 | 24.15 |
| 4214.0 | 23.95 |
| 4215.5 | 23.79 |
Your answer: 1.14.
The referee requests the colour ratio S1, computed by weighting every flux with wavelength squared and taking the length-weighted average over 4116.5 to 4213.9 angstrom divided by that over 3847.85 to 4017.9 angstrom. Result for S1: 1.18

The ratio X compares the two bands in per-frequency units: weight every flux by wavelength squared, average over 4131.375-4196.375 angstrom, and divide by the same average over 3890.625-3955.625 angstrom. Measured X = 1.18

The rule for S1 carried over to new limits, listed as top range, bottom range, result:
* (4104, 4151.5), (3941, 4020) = 1.08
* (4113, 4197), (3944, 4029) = 1.12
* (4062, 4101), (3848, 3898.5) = 1.13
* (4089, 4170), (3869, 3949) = 1.13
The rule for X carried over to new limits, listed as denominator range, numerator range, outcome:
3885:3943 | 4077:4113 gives 1.05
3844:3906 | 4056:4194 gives 1.17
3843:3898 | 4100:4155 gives 1.14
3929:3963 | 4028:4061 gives 1.15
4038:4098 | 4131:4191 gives 1.05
